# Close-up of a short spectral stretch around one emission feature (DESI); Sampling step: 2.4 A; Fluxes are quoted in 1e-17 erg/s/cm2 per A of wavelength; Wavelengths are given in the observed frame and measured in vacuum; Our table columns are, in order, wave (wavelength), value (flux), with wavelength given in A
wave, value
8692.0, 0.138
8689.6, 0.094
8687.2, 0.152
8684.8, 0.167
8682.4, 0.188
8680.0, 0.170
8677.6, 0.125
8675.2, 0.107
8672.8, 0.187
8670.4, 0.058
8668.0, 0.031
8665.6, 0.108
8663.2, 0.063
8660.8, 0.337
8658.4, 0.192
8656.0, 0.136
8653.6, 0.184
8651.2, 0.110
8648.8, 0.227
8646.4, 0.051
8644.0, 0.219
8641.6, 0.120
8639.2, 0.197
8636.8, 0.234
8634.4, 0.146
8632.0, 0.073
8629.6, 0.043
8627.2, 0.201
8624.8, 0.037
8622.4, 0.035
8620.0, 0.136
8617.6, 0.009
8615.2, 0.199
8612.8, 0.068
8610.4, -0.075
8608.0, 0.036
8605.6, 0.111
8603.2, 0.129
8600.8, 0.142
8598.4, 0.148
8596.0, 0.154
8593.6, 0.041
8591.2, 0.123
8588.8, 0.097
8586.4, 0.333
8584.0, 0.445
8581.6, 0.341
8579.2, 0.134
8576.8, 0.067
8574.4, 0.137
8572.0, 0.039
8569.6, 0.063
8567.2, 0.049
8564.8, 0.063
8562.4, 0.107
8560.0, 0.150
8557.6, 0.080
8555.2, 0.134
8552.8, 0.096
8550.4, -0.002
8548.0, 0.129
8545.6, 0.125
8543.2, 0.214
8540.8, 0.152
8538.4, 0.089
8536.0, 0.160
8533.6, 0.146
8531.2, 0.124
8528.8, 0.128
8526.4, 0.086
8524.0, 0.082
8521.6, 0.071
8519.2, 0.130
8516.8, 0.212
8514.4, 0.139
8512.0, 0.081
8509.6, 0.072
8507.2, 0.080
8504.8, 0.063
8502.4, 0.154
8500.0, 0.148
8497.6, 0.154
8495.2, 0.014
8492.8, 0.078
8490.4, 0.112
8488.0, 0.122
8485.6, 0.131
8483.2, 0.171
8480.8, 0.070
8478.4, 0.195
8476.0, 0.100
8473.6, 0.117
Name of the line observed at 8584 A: H-gamma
